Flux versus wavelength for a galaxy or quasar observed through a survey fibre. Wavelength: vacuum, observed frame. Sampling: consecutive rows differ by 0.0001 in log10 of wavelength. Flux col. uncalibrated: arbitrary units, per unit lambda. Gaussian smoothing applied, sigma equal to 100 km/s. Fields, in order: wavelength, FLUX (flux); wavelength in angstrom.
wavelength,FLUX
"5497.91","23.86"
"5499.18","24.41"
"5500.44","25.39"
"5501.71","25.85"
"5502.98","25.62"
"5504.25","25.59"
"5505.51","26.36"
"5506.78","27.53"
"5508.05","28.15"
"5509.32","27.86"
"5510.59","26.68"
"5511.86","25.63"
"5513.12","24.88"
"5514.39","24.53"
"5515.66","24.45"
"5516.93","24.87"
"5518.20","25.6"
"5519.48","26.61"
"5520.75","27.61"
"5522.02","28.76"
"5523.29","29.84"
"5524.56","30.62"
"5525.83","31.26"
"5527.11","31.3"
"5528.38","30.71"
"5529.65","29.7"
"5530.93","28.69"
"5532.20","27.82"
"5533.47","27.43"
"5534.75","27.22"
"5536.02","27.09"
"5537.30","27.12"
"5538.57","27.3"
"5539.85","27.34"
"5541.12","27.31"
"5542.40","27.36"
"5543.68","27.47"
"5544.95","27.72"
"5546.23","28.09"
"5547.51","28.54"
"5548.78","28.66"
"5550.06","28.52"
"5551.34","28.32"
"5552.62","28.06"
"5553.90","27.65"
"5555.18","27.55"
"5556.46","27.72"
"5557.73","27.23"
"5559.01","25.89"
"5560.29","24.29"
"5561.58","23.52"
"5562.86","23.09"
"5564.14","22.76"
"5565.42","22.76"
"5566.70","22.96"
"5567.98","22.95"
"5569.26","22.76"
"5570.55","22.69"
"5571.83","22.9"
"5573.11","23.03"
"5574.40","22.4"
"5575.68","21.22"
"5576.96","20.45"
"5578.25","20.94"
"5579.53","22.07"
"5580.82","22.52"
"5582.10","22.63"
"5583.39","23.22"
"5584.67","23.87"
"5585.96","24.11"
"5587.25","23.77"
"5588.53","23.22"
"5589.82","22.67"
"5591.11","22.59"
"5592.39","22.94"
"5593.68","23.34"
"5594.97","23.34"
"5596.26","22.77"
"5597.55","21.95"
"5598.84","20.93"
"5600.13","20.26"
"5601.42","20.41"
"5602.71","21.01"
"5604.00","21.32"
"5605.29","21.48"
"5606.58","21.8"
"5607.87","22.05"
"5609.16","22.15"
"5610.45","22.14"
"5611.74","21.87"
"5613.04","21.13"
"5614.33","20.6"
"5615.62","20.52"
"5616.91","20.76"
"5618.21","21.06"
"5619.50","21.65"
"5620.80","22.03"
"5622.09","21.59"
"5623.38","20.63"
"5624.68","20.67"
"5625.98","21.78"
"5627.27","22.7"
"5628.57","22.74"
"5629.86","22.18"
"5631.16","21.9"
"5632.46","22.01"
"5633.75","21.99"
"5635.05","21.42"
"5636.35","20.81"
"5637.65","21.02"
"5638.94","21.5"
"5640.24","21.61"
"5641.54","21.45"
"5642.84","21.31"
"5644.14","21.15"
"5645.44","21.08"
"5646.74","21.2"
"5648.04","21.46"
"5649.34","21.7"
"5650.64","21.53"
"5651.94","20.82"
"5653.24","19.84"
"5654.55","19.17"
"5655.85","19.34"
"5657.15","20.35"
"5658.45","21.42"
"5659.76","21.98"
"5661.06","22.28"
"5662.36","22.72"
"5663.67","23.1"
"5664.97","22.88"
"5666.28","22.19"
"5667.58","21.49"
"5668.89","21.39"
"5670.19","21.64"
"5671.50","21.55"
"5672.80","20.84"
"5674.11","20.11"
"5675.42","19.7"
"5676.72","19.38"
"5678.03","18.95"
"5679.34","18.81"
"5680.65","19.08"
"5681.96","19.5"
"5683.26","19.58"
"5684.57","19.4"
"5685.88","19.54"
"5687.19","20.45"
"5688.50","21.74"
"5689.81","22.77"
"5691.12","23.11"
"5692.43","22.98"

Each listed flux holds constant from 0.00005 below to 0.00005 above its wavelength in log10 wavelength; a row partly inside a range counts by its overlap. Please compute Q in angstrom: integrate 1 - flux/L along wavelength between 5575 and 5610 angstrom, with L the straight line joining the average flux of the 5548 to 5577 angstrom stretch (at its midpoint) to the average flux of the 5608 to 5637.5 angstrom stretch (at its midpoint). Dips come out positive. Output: 1.5 angstrom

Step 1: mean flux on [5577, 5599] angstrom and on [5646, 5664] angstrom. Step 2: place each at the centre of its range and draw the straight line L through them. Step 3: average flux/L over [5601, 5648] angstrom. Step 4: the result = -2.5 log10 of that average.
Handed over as 0.02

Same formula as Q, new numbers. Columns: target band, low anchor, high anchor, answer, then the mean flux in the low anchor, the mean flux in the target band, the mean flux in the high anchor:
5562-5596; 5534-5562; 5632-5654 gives 3.4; 27.3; 22.7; 21.3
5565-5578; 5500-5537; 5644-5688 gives 1.4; 27.4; 22.4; 20.8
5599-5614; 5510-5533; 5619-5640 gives 1.0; 27.8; 21.4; 21.7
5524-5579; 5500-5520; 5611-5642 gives -4.1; 26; 26.2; 21.5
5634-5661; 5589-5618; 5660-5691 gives 0.2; 21.7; 21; 20.9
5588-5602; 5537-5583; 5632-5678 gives 0.8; 25.1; 22.2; 21.2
